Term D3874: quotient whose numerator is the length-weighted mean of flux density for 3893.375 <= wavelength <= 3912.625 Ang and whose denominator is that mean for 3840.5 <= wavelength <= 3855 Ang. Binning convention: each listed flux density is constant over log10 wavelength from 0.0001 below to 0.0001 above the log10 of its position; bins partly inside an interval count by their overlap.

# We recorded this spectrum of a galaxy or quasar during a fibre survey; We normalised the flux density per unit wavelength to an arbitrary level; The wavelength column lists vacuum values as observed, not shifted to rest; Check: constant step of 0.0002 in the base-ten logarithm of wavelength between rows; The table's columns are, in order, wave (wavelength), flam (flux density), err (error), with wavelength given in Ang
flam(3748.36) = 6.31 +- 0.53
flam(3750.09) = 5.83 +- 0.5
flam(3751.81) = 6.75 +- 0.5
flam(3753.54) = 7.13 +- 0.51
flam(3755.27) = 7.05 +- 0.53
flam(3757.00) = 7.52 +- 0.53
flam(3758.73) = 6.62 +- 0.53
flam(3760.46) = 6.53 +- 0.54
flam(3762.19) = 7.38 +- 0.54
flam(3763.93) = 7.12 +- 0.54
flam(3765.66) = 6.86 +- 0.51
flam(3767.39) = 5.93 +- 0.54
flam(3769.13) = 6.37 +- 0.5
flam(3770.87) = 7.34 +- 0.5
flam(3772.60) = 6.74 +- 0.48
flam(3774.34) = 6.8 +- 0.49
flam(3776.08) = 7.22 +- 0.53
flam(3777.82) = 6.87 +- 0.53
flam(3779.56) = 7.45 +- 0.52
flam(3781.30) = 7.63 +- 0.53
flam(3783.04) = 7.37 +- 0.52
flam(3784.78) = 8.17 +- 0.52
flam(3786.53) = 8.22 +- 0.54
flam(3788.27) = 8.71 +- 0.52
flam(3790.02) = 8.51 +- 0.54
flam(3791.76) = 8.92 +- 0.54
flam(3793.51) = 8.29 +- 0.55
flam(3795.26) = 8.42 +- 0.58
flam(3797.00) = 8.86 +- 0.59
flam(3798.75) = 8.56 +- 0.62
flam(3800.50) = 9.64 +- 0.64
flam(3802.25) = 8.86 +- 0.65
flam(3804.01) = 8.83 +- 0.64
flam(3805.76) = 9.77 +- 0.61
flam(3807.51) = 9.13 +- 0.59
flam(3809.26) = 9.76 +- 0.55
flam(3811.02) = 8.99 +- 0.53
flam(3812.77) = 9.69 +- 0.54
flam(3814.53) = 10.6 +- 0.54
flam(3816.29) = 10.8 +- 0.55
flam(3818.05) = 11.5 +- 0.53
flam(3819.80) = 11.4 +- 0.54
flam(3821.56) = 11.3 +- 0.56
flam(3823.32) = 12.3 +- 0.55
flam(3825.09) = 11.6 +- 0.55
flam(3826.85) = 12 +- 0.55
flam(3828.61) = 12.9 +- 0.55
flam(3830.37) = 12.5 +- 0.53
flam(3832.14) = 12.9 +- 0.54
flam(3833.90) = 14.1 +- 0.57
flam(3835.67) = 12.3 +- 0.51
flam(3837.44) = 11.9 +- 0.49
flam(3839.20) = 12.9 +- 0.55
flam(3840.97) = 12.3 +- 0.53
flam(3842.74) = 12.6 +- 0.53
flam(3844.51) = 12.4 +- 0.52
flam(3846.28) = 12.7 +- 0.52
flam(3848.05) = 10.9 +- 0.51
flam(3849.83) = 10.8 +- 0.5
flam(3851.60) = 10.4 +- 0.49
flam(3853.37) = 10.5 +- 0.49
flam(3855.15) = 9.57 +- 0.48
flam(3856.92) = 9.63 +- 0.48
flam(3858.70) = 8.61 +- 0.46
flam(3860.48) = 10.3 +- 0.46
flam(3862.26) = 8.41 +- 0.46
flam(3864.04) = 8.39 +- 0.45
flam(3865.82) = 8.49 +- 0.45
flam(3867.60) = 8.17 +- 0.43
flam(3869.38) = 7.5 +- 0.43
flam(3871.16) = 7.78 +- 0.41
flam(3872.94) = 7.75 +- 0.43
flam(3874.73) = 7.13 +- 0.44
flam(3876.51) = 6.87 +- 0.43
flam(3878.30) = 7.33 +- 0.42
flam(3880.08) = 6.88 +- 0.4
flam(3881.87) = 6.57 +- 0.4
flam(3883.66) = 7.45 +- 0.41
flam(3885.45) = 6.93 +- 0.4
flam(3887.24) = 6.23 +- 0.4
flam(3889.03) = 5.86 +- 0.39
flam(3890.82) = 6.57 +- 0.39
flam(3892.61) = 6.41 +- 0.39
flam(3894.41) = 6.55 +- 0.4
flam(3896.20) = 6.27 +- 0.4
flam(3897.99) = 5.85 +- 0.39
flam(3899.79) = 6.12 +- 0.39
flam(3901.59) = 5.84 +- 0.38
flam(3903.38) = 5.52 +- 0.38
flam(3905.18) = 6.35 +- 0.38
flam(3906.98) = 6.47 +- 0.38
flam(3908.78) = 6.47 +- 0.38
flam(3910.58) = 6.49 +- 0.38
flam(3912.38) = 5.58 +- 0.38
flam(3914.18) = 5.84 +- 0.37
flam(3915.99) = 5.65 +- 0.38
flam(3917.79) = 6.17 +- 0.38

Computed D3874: 0.5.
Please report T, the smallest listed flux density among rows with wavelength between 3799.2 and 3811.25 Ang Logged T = 8.83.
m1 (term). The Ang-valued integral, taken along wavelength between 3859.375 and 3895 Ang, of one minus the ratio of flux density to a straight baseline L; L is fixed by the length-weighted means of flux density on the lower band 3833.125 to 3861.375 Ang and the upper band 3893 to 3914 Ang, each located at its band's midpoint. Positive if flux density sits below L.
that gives 4.9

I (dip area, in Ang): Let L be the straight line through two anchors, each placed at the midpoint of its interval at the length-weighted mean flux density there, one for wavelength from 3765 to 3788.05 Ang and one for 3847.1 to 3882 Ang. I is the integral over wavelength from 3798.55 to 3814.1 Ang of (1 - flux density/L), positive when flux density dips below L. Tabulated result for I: -3.3 Ang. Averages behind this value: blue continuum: 7.2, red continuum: 8.65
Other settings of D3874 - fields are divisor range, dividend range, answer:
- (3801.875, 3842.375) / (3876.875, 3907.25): 0.57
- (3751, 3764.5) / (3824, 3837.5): 1.79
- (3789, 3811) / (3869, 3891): 0.78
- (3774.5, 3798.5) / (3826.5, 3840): 1.58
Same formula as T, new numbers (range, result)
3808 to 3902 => 5.84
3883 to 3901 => 5.85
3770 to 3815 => 6.74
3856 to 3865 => 8.39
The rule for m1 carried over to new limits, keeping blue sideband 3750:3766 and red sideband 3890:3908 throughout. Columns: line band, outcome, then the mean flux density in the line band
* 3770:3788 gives -1.60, 7.43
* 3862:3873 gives -2.97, 8.08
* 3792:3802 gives -3.04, 8.77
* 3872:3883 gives -1.38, 7.1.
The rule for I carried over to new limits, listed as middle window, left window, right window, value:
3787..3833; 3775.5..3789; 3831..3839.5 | 1.0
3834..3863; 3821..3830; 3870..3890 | -3.3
